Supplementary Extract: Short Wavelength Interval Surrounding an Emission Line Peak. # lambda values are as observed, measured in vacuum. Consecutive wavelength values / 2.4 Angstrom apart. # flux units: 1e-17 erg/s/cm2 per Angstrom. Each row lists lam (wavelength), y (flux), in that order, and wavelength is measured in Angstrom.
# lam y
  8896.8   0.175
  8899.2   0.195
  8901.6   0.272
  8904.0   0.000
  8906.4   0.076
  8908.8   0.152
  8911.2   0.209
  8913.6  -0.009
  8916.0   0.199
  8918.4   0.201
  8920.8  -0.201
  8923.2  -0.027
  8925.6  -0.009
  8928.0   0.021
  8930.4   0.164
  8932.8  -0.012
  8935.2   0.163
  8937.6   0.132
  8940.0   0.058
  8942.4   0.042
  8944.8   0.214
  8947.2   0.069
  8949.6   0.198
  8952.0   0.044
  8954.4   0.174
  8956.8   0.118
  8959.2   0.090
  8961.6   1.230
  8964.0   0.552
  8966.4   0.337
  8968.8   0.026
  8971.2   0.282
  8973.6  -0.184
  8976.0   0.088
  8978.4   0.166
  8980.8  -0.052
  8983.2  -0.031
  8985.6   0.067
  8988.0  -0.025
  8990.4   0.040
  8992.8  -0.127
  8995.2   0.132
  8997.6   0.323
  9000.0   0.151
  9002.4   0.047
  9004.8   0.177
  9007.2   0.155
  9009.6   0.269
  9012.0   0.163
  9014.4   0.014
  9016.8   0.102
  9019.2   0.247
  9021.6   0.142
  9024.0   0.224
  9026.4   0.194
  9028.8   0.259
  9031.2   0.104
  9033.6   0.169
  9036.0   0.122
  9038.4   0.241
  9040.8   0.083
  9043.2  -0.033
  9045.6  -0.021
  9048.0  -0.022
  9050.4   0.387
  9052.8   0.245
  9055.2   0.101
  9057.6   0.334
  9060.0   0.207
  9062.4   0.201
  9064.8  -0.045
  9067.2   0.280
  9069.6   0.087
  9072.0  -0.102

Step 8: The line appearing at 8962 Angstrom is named Hgamma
